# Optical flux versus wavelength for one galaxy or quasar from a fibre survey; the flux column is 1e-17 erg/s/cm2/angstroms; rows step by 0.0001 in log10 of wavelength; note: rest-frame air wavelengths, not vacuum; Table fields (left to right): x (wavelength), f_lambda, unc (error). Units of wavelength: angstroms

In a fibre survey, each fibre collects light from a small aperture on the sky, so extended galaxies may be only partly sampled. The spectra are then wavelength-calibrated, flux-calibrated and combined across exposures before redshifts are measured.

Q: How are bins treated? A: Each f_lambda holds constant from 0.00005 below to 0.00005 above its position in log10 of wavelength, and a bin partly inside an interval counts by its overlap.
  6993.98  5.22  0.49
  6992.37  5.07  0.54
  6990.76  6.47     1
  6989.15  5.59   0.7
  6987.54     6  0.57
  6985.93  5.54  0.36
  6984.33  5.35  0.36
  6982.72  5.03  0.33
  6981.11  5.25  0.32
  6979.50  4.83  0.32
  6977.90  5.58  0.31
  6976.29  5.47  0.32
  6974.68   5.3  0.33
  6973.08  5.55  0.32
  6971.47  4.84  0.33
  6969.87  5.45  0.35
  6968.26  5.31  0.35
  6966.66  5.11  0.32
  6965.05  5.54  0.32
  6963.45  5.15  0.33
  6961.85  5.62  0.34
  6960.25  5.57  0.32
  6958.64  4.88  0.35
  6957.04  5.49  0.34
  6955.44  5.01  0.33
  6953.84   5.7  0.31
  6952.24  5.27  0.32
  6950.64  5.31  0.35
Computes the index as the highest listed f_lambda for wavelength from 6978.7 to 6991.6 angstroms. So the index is 6.47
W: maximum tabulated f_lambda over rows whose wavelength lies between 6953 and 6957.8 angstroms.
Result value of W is 5.7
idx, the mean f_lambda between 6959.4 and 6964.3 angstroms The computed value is 5.45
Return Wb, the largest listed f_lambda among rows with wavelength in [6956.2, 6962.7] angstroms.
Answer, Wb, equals 5.62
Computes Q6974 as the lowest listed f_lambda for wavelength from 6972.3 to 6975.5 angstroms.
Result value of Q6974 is 5.3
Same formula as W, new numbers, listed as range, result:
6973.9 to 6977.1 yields 5.47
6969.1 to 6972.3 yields 5.45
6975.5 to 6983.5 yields 5.58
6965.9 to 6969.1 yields 5.31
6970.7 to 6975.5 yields 5.55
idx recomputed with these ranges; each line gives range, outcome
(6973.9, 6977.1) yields 5.37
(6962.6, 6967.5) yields 5.28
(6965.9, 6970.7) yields 5.29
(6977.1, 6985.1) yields 5.21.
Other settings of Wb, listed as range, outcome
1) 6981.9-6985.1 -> 5.35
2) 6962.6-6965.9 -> 5.54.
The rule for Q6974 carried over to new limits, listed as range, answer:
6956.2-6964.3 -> 4.88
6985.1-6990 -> 5.54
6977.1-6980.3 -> 4.83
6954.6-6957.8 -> 5.01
